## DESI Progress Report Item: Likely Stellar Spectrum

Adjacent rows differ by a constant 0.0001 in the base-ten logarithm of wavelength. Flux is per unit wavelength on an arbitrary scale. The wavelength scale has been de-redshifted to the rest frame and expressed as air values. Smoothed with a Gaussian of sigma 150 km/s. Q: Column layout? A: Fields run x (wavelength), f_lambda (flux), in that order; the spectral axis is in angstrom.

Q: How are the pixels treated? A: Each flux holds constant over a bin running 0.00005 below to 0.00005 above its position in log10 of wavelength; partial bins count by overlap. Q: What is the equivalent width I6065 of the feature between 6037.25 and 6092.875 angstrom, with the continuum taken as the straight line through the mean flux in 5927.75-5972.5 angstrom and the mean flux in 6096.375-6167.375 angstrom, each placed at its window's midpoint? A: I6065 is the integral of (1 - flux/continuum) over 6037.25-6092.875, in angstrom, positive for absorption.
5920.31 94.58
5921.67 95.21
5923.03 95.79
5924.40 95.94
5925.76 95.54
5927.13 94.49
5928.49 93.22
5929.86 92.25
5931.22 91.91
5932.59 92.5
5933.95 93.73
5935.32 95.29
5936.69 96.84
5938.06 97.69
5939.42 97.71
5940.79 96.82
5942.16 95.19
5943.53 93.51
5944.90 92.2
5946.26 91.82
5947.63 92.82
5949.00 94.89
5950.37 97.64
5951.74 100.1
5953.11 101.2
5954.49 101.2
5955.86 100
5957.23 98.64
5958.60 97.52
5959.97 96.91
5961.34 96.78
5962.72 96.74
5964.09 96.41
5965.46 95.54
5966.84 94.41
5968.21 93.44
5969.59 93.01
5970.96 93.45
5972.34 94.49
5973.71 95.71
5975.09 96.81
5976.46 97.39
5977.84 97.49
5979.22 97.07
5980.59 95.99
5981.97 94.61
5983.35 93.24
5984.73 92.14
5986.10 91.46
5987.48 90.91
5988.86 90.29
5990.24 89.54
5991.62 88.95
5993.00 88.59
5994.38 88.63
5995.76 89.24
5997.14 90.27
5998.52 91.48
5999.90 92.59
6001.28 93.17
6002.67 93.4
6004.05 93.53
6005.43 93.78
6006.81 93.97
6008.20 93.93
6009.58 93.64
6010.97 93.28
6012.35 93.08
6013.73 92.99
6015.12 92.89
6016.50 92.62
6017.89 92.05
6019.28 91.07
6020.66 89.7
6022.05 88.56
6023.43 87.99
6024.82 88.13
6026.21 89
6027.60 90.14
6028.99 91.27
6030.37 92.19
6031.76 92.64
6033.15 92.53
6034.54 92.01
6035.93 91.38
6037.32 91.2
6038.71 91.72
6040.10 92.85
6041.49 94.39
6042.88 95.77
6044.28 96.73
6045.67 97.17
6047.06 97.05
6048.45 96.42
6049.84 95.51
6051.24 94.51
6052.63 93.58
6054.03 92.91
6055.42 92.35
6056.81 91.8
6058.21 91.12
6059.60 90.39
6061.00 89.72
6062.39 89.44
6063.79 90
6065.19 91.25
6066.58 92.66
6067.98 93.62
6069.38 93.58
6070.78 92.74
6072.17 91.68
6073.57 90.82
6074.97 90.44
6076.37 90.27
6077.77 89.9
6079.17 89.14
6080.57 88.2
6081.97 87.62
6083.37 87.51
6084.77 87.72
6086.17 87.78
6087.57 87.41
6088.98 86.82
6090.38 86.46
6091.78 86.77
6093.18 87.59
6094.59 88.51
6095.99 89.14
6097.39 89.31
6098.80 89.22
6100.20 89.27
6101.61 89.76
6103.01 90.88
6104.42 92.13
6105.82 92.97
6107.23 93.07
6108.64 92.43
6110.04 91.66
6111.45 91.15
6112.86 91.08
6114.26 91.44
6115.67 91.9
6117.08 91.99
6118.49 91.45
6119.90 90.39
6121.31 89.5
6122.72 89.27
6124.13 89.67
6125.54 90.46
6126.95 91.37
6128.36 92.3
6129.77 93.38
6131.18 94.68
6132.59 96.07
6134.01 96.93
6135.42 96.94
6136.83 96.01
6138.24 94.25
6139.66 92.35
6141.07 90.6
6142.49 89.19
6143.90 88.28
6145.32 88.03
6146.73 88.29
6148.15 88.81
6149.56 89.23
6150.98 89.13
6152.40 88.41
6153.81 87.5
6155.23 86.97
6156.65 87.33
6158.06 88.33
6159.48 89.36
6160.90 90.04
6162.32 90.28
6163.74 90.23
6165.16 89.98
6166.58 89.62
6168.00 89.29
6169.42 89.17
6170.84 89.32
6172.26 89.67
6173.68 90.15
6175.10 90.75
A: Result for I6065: 0.7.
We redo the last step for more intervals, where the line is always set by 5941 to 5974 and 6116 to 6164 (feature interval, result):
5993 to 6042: 1.3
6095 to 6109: 0.2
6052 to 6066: 0.3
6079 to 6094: 0.8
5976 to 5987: 0.1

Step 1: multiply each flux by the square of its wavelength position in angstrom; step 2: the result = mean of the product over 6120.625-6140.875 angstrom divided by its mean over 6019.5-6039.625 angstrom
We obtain 1.1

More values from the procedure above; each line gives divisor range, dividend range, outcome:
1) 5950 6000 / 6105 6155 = 1.02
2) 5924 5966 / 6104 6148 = 1.02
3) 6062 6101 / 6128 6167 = 1.04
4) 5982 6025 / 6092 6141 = 1.04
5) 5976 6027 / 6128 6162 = 1.04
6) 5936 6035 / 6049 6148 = 1.01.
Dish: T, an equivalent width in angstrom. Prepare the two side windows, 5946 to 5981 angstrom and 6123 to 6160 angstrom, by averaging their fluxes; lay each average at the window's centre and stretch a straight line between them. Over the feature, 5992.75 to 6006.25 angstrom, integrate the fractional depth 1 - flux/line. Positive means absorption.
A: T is 0.5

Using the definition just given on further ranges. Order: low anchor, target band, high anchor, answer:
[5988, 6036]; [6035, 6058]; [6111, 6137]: -0.6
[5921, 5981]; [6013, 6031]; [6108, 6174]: 0.6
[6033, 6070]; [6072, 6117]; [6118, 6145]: 1.4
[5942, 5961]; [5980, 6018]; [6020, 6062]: 0.9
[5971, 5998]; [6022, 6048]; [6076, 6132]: -0.2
